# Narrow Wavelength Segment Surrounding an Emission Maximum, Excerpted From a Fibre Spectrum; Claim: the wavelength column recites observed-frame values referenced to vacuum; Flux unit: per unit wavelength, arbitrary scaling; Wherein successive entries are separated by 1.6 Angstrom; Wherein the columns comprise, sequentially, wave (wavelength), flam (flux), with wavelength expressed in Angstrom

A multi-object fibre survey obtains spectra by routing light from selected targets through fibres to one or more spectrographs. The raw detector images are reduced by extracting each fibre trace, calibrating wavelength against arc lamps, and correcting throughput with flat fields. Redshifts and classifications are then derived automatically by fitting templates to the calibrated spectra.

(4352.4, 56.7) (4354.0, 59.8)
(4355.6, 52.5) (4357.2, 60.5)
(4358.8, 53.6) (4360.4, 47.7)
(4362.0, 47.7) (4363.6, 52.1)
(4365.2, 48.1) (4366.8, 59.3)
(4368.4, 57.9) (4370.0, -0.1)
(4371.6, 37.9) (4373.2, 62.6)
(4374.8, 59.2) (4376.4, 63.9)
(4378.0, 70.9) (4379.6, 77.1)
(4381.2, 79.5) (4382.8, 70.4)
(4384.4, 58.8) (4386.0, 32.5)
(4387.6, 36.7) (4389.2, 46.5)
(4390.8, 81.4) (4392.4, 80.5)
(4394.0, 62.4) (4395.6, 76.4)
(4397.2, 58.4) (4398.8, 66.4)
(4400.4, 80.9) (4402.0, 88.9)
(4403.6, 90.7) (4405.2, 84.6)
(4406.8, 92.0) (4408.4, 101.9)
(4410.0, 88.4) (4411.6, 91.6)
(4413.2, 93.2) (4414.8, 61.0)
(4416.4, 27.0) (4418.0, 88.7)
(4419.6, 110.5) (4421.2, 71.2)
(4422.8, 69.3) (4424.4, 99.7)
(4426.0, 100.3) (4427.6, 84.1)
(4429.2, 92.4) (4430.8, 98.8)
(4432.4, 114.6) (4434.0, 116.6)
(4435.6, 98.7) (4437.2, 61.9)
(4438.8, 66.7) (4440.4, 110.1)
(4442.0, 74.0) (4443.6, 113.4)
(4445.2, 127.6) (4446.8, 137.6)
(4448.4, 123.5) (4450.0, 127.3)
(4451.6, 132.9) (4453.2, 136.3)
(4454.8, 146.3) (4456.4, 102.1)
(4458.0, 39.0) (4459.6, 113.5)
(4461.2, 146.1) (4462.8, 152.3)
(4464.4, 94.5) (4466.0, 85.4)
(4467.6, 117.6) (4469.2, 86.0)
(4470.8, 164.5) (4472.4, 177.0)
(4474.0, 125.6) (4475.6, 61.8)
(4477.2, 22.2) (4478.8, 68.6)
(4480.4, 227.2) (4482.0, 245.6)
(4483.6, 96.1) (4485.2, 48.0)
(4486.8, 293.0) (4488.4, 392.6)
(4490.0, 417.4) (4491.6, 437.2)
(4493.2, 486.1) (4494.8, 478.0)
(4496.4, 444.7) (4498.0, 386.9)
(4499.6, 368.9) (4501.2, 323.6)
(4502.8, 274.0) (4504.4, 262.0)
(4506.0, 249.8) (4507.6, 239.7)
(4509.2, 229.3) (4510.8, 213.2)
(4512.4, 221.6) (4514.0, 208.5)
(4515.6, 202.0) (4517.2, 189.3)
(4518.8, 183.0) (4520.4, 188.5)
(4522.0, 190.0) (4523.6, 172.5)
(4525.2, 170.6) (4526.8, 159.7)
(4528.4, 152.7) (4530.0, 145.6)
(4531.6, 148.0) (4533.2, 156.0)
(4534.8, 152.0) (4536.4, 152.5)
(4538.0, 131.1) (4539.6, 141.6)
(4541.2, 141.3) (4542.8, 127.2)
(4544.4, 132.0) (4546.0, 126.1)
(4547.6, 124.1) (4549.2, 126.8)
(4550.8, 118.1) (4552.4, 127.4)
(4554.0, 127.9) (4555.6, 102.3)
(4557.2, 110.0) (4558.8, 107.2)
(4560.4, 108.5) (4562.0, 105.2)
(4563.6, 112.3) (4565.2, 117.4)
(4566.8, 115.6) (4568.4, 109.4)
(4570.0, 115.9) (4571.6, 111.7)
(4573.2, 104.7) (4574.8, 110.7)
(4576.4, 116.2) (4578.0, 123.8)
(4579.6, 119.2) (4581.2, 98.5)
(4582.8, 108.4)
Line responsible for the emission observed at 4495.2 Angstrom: Lyman alpha 1216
